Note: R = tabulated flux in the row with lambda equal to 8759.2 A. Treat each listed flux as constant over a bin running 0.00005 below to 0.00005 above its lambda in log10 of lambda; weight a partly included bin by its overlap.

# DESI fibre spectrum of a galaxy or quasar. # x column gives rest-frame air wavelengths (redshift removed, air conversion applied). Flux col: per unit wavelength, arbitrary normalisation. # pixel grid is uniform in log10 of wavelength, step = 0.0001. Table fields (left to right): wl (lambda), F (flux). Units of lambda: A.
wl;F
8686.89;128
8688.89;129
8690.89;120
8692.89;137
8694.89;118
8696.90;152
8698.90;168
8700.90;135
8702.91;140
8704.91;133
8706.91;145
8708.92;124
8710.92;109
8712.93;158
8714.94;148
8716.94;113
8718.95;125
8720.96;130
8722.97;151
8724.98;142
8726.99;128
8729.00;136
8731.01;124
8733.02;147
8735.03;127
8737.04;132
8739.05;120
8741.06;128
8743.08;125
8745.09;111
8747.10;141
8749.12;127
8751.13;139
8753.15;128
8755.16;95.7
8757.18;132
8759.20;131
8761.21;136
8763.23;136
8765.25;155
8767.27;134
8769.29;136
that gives 131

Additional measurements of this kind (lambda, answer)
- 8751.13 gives 139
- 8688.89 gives 129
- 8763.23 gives 136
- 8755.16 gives 95.7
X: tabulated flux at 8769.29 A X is 136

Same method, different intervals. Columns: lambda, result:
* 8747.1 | 141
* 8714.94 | 148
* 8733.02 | 147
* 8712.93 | 158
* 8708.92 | 124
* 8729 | 136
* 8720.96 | 130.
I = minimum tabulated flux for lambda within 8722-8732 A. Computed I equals 124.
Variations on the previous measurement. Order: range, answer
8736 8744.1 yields 120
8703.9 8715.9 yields 109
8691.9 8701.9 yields 118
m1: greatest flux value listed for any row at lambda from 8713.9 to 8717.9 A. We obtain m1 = 148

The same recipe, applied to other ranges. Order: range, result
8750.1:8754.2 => 139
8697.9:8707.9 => 168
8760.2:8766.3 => 155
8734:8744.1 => 132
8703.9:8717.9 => 158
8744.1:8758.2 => 141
